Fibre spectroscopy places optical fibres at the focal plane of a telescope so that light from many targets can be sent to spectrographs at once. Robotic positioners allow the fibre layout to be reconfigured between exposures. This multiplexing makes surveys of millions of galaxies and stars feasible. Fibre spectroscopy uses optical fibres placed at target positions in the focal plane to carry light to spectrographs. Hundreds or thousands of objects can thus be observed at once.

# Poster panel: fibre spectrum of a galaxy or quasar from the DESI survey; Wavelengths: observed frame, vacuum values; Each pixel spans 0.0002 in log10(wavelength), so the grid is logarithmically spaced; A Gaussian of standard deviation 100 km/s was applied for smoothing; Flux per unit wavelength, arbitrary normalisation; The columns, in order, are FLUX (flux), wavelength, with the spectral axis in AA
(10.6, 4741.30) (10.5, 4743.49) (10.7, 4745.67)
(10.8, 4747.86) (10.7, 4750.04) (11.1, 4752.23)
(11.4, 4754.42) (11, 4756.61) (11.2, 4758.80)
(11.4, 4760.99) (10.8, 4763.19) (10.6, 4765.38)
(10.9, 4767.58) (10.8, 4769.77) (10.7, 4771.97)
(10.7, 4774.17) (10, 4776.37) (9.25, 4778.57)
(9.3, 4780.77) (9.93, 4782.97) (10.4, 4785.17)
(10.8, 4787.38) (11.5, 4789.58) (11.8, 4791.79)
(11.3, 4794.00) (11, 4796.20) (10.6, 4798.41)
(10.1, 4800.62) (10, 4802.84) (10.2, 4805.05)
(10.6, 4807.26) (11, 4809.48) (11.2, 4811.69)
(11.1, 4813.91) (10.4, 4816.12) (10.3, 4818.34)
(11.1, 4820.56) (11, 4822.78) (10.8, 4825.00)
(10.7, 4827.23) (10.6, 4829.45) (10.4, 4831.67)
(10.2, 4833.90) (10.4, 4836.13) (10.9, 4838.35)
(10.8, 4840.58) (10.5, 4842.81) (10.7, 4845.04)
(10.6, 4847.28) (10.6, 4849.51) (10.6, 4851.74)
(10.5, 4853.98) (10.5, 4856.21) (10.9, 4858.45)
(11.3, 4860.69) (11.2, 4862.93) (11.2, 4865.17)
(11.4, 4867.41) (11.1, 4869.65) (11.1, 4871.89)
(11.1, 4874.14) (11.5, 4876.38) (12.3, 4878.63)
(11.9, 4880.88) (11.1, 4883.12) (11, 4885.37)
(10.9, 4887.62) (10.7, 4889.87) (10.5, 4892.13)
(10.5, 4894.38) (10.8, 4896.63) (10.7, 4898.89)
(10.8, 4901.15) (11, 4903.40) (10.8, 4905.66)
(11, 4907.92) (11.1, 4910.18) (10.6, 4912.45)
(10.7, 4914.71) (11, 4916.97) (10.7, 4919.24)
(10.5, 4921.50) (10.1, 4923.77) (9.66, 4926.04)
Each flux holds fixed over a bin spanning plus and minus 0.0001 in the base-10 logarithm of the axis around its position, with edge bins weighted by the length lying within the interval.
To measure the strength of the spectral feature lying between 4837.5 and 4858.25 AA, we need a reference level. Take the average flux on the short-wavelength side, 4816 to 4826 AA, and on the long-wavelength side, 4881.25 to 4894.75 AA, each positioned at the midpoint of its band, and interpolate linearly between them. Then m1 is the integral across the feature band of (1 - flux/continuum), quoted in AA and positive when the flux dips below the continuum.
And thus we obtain 0.3 AA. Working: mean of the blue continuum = 10.8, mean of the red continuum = 10.9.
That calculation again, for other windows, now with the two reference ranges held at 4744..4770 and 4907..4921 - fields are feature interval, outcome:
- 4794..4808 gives 0.6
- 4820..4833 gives 0.2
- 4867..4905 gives -0.8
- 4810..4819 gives 0.1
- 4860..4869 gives -0.3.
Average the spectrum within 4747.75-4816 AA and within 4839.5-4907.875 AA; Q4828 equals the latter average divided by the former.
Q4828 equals 1.02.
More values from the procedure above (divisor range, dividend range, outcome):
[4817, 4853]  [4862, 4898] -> 1.05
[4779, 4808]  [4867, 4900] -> 1.05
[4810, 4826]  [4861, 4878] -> 1.04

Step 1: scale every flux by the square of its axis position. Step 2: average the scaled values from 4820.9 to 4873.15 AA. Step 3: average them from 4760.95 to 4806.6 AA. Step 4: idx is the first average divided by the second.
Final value 1.05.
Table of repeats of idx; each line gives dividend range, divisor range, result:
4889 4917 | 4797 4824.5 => 1.05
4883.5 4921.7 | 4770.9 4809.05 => 1.08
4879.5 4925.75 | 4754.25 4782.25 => 1.08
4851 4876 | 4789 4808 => 1.05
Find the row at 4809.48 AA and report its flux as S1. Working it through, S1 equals 11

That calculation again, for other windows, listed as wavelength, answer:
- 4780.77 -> 9.3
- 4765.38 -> 10.6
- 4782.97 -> 9.93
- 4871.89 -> 11.1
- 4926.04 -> 9.66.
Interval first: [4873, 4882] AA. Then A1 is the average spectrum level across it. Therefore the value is 11.7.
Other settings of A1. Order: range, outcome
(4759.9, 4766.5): 10.9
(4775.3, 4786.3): 9.78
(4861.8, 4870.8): 11.2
